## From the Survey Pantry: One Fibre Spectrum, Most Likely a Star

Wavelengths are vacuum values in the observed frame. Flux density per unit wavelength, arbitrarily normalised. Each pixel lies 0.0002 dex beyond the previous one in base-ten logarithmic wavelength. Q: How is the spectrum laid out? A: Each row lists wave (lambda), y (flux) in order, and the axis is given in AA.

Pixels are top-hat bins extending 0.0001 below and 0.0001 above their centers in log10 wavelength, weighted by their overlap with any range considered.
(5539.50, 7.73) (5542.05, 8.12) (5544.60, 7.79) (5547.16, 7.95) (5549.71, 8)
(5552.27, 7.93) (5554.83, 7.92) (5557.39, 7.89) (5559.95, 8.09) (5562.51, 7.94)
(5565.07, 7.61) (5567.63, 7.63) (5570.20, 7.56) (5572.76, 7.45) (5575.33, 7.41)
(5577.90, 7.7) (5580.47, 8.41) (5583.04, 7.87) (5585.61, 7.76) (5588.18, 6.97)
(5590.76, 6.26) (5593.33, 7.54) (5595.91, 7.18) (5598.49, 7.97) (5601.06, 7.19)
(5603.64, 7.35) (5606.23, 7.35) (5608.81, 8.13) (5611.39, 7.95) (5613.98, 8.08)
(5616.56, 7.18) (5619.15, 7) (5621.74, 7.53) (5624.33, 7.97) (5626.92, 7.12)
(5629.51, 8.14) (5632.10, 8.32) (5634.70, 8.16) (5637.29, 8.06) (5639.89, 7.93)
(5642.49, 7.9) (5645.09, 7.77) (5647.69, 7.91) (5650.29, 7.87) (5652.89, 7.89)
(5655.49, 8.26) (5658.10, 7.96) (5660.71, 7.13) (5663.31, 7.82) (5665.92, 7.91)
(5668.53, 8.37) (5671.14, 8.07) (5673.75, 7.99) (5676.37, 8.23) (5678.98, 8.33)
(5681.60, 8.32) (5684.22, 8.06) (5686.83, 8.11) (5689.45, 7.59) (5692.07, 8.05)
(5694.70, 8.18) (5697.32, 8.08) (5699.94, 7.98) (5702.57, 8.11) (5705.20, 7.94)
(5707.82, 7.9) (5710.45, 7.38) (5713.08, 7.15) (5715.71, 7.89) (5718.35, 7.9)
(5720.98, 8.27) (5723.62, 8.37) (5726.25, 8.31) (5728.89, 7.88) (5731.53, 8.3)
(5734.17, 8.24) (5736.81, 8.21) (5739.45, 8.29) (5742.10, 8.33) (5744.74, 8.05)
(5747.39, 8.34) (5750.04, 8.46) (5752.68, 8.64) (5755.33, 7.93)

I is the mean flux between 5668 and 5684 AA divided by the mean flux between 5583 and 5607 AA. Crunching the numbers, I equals 1.1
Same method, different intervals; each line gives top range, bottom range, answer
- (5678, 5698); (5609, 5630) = 1.06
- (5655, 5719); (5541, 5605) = 1.04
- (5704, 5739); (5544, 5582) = 1.02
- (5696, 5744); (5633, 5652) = 1.01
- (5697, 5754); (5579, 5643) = 1.06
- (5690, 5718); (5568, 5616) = 1.04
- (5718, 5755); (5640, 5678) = 1.04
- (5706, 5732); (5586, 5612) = 1.07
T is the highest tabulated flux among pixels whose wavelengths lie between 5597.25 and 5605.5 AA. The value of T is 7.97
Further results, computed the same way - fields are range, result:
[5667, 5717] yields 8.37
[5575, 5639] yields 8.41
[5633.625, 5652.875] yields 8.16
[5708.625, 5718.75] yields 7.9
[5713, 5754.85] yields 8.64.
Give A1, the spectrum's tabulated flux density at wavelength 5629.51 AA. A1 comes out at 8.14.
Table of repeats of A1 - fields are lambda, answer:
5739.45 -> 8.29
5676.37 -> 8.23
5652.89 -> 7.89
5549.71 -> 8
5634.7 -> 8.16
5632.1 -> 8.32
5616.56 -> 7.18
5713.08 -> 7.15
